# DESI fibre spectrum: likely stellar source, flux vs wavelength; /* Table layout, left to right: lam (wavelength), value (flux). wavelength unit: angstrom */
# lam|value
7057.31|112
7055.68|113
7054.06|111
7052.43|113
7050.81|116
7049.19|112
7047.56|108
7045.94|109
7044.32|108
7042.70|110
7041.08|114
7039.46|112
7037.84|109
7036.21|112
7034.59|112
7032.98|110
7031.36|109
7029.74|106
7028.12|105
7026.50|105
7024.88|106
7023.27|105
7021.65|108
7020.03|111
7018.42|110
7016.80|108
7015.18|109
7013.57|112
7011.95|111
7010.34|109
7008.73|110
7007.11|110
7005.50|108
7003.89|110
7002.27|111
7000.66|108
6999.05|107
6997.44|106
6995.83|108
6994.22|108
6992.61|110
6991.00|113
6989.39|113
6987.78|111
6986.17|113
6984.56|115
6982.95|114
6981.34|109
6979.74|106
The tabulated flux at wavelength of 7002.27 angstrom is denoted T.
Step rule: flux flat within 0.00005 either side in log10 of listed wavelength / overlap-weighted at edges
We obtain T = 111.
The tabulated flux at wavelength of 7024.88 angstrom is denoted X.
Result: 106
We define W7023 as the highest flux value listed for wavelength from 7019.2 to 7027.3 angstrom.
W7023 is 111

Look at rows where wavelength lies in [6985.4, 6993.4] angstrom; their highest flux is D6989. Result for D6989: 113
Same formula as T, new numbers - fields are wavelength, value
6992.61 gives 110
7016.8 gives 108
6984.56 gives 115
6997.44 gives 106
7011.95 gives 111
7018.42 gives 110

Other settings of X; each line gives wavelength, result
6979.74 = 106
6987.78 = 111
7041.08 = 114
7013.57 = 112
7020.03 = 111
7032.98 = 110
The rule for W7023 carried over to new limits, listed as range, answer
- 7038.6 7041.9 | 114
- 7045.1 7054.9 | 116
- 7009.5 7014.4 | 112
